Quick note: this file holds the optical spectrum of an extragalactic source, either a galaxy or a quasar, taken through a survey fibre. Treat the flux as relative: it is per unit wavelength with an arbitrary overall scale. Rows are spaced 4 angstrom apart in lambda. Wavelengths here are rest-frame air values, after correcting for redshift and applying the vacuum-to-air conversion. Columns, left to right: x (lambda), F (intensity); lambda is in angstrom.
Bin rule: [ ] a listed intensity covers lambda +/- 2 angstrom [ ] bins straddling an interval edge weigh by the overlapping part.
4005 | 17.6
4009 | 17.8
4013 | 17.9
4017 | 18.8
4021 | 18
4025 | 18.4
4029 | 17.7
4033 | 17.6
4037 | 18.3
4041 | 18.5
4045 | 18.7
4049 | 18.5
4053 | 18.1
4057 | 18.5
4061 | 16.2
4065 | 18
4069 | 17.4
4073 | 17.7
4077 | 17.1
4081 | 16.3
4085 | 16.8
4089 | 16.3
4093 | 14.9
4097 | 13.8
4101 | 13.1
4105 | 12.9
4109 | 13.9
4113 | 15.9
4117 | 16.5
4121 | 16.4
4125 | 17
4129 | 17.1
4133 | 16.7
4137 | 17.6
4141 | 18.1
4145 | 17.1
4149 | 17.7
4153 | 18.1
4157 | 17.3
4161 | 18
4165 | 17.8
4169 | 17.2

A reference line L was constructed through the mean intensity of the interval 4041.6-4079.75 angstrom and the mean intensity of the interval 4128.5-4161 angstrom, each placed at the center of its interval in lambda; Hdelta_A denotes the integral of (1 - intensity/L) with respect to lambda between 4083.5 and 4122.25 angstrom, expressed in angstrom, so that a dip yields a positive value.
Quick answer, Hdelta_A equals 5.8 angstrom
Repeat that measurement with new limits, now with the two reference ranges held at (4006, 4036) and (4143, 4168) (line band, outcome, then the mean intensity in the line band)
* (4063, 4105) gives 4.39 angstrom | 16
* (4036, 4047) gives -0.34 angstrom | 18.5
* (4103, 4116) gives 2.46 angstrom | 14.4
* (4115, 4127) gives 0.75 angstrom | 16.6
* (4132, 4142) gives 0.12 angstrom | 17.5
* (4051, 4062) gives 0.12 angstrom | 17.7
